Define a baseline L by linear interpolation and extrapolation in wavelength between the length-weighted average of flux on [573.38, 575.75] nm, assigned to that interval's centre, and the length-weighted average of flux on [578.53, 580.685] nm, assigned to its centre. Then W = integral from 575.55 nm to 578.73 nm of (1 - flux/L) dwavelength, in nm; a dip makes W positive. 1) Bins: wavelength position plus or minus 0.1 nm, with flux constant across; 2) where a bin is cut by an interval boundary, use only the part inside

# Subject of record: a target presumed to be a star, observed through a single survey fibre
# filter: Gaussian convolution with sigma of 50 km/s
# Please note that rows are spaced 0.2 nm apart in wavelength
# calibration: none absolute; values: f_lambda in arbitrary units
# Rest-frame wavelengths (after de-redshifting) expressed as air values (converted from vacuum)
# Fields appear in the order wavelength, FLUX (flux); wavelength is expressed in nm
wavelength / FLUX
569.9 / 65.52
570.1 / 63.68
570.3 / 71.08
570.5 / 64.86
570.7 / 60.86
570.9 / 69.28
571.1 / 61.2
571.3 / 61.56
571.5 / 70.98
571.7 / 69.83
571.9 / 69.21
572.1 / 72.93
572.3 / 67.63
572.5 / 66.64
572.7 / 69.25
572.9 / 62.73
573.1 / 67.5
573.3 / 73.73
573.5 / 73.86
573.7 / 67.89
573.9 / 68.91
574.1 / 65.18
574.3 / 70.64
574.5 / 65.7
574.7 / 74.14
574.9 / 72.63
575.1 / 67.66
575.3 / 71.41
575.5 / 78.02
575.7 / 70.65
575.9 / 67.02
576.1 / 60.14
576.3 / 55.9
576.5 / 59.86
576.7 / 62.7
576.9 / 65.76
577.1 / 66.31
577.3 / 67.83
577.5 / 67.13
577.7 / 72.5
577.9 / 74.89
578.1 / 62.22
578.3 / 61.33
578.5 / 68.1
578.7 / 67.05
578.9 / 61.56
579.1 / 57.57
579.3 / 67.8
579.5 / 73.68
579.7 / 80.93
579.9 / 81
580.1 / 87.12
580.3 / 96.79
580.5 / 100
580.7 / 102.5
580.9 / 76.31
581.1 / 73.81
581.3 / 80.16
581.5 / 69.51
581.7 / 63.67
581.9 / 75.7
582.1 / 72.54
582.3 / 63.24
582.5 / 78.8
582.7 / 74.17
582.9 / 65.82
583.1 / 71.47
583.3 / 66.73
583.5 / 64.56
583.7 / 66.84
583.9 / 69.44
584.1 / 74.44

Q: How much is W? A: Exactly 0.37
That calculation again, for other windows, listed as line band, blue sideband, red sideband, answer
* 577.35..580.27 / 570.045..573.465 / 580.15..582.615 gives 0.21 nm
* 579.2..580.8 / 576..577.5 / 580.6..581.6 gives -0.21 nm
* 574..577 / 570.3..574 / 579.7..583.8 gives 0.16 nm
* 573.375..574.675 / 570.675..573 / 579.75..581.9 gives 0.03 nm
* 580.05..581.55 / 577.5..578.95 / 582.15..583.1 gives -0.37 nm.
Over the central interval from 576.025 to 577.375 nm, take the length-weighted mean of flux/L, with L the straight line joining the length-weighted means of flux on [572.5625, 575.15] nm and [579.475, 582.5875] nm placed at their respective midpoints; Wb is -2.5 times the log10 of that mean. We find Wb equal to 0.17 mag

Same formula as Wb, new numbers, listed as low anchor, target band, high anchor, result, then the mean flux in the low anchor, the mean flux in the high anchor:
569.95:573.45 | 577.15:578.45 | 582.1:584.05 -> 0.01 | 67.3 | 69.3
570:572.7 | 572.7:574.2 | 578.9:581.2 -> 0.03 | 67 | 80.7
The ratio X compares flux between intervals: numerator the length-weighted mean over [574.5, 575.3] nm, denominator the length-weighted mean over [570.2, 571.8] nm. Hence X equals 1.07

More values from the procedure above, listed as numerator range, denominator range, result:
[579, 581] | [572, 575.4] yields 1.19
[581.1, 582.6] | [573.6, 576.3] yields 1.05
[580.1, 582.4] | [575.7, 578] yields 1.22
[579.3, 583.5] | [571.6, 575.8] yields 1.11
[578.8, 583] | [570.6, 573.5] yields 1.13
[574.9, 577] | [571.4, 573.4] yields 0.96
